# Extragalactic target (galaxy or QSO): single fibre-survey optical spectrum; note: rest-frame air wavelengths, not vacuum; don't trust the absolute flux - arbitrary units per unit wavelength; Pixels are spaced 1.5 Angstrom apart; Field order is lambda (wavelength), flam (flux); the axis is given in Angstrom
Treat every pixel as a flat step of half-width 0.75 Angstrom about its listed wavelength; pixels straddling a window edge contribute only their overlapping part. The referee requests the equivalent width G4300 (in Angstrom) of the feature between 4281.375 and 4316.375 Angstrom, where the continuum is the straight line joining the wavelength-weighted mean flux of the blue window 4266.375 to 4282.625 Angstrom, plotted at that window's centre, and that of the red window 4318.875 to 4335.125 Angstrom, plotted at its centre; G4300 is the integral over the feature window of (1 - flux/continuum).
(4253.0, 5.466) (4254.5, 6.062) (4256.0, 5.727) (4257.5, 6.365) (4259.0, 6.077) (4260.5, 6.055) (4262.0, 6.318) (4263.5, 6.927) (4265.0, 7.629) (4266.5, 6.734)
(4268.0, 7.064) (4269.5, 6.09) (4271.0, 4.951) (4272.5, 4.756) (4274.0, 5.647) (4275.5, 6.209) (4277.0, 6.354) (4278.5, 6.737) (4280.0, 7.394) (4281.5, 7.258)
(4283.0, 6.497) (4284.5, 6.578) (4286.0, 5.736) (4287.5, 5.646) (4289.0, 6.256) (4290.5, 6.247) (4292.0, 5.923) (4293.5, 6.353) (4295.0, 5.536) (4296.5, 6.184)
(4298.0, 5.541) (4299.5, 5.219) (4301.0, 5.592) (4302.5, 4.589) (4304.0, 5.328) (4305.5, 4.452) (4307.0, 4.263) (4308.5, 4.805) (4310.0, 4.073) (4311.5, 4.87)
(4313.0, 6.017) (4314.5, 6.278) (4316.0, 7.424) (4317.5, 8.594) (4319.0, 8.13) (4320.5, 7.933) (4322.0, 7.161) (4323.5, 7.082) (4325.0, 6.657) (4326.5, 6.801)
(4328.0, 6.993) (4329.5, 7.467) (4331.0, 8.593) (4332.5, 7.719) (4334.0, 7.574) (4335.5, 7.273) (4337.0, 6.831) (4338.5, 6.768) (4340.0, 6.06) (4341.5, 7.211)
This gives 5.90 Angstrom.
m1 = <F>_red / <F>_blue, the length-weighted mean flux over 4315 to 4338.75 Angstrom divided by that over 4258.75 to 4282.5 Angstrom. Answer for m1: 1.2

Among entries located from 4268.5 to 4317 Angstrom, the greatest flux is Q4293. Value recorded 7.424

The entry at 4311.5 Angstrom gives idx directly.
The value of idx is 4.87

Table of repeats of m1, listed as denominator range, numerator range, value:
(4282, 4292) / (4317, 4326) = 1.22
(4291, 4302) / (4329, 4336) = 1.35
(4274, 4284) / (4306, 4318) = 0.86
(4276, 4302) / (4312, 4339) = 1.18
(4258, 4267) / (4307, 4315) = 0.77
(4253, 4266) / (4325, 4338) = 1.16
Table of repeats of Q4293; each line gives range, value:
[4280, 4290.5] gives 7.394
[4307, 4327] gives 8.594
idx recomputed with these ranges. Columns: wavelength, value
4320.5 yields 7.933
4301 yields 5.592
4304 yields 5.328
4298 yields 5.541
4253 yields 5.466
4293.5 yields 6.353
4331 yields 8.593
